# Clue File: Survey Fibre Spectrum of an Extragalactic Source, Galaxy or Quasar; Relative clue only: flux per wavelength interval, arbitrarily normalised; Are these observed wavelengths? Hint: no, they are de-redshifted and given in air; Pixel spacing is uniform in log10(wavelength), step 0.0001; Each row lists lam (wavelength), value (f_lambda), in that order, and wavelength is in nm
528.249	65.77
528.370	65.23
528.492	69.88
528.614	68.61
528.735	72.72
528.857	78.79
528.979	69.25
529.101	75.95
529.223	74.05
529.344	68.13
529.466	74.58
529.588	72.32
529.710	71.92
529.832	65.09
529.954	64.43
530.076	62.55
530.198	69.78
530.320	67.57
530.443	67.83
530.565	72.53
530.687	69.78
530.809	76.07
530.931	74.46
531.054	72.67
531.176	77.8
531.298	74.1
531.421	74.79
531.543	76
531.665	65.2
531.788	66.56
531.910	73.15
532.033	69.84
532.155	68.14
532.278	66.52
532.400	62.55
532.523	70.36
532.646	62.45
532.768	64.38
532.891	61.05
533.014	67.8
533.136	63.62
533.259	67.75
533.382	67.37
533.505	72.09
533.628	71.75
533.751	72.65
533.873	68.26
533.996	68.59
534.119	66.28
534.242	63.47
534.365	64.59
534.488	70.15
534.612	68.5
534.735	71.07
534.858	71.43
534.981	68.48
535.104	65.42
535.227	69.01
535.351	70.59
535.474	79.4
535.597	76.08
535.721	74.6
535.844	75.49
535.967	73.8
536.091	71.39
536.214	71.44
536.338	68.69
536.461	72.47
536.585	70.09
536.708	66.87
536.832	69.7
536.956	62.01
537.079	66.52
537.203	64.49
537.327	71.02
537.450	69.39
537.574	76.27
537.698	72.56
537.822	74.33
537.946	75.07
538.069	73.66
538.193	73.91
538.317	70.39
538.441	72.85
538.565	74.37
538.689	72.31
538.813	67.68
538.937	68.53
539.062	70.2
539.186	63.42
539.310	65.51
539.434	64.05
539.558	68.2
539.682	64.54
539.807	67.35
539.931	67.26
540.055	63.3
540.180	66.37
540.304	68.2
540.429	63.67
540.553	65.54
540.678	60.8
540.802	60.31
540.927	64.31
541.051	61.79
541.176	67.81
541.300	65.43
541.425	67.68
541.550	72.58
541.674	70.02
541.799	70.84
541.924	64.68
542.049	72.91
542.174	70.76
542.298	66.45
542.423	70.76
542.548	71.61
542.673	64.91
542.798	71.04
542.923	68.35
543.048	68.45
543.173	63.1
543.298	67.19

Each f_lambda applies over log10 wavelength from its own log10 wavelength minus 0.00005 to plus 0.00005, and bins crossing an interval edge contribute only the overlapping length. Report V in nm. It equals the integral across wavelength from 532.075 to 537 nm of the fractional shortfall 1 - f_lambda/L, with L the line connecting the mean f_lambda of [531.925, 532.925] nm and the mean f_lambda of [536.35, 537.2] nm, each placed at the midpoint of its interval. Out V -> -0.15 nm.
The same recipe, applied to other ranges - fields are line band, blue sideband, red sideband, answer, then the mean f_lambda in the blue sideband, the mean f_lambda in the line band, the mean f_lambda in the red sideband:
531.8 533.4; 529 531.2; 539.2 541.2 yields 0.07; 70.8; 66.5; 64.8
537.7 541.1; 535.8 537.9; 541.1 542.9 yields 0.09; 70.4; 67.8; 69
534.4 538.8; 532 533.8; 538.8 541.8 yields -0.30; 67.1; 71.2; 66.1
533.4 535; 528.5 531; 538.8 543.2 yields 0.01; 70.8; 69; 66.9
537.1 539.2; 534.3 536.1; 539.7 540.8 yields -0.11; 71.3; 71.3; 65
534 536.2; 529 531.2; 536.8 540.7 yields -0.03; 70.8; 70.5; 68.6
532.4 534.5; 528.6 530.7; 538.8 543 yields 0.07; 70.4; 67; 67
